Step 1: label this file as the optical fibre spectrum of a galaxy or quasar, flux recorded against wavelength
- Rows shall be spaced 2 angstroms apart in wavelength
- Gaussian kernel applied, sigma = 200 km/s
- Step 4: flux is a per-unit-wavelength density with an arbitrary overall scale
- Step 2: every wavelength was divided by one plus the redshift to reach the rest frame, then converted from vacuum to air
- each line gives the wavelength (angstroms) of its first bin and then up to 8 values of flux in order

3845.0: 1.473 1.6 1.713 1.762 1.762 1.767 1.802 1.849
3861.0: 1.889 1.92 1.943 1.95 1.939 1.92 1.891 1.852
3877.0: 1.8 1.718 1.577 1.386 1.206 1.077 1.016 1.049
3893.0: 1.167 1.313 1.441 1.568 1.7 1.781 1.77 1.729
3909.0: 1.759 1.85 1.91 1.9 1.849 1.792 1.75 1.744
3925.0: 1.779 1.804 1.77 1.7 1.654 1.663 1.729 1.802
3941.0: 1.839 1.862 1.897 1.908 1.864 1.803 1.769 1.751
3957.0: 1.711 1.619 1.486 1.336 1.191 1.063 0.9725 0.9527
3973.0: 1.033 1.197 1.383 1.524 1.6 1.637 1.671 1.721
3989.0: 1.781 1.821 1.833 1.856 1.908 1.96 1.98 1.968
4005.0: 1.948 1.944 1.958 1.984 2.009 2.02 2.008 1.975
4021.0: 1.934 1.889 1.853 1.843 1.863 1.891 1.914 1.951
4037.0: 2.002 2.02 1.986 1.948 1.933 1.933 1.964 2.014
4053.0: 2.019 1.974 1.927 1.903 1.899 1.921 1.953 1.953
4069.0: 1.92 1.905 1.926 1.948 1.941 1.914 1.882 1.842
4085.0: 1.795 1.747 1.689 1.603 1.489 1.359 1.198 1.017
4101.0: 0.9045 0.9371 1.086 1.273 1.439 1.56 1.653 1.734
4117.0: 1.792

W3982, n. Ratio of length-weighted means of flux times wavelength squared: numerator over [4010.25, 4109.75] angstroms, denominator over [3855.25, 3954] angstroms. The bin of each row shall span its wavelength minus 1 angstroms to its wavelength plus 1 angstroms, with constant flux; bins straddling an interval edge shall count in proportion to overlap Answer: 1.13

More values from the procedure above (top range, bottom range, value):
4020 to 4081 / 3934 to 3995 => 1.27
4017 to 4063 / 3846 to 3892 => 1.27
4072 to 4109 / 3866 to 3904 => 1.10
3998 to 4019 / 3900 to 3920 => 1.15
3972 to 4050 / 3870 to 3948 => 1.16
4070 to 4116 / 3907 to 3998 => 1.01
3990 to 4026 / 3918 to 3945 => 1.14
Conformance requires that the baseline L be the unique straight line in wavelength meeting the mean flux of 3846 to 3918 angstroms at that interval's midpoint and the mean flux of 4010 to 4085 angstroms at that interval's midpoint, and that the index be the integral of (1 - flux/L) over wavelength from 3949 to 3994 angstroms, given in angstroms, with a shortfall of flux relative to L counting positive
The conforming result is 7.8 angstroms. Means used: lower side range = 1.67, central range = 1.5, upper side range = 1.94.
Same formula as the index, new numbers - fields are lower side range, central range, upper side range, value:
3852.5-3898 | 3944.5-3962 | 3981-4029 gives 0.2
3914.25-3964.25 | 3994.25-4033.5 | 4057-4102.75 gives -4.8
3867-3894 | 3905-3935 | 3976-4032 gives -2.8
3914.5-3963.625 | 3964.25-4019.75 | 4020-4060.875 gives 5.3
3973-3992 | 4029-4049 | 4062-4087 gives -2.0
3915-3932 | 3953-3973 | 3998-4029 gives 5.4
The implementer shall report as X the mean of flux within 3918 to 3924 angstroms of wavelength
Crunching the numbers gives 1.76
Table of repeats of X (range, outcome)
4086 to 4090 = 1.72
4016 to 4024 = 1.95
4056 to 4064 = 1.91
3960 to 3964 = 1.41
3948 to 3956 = 1.8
